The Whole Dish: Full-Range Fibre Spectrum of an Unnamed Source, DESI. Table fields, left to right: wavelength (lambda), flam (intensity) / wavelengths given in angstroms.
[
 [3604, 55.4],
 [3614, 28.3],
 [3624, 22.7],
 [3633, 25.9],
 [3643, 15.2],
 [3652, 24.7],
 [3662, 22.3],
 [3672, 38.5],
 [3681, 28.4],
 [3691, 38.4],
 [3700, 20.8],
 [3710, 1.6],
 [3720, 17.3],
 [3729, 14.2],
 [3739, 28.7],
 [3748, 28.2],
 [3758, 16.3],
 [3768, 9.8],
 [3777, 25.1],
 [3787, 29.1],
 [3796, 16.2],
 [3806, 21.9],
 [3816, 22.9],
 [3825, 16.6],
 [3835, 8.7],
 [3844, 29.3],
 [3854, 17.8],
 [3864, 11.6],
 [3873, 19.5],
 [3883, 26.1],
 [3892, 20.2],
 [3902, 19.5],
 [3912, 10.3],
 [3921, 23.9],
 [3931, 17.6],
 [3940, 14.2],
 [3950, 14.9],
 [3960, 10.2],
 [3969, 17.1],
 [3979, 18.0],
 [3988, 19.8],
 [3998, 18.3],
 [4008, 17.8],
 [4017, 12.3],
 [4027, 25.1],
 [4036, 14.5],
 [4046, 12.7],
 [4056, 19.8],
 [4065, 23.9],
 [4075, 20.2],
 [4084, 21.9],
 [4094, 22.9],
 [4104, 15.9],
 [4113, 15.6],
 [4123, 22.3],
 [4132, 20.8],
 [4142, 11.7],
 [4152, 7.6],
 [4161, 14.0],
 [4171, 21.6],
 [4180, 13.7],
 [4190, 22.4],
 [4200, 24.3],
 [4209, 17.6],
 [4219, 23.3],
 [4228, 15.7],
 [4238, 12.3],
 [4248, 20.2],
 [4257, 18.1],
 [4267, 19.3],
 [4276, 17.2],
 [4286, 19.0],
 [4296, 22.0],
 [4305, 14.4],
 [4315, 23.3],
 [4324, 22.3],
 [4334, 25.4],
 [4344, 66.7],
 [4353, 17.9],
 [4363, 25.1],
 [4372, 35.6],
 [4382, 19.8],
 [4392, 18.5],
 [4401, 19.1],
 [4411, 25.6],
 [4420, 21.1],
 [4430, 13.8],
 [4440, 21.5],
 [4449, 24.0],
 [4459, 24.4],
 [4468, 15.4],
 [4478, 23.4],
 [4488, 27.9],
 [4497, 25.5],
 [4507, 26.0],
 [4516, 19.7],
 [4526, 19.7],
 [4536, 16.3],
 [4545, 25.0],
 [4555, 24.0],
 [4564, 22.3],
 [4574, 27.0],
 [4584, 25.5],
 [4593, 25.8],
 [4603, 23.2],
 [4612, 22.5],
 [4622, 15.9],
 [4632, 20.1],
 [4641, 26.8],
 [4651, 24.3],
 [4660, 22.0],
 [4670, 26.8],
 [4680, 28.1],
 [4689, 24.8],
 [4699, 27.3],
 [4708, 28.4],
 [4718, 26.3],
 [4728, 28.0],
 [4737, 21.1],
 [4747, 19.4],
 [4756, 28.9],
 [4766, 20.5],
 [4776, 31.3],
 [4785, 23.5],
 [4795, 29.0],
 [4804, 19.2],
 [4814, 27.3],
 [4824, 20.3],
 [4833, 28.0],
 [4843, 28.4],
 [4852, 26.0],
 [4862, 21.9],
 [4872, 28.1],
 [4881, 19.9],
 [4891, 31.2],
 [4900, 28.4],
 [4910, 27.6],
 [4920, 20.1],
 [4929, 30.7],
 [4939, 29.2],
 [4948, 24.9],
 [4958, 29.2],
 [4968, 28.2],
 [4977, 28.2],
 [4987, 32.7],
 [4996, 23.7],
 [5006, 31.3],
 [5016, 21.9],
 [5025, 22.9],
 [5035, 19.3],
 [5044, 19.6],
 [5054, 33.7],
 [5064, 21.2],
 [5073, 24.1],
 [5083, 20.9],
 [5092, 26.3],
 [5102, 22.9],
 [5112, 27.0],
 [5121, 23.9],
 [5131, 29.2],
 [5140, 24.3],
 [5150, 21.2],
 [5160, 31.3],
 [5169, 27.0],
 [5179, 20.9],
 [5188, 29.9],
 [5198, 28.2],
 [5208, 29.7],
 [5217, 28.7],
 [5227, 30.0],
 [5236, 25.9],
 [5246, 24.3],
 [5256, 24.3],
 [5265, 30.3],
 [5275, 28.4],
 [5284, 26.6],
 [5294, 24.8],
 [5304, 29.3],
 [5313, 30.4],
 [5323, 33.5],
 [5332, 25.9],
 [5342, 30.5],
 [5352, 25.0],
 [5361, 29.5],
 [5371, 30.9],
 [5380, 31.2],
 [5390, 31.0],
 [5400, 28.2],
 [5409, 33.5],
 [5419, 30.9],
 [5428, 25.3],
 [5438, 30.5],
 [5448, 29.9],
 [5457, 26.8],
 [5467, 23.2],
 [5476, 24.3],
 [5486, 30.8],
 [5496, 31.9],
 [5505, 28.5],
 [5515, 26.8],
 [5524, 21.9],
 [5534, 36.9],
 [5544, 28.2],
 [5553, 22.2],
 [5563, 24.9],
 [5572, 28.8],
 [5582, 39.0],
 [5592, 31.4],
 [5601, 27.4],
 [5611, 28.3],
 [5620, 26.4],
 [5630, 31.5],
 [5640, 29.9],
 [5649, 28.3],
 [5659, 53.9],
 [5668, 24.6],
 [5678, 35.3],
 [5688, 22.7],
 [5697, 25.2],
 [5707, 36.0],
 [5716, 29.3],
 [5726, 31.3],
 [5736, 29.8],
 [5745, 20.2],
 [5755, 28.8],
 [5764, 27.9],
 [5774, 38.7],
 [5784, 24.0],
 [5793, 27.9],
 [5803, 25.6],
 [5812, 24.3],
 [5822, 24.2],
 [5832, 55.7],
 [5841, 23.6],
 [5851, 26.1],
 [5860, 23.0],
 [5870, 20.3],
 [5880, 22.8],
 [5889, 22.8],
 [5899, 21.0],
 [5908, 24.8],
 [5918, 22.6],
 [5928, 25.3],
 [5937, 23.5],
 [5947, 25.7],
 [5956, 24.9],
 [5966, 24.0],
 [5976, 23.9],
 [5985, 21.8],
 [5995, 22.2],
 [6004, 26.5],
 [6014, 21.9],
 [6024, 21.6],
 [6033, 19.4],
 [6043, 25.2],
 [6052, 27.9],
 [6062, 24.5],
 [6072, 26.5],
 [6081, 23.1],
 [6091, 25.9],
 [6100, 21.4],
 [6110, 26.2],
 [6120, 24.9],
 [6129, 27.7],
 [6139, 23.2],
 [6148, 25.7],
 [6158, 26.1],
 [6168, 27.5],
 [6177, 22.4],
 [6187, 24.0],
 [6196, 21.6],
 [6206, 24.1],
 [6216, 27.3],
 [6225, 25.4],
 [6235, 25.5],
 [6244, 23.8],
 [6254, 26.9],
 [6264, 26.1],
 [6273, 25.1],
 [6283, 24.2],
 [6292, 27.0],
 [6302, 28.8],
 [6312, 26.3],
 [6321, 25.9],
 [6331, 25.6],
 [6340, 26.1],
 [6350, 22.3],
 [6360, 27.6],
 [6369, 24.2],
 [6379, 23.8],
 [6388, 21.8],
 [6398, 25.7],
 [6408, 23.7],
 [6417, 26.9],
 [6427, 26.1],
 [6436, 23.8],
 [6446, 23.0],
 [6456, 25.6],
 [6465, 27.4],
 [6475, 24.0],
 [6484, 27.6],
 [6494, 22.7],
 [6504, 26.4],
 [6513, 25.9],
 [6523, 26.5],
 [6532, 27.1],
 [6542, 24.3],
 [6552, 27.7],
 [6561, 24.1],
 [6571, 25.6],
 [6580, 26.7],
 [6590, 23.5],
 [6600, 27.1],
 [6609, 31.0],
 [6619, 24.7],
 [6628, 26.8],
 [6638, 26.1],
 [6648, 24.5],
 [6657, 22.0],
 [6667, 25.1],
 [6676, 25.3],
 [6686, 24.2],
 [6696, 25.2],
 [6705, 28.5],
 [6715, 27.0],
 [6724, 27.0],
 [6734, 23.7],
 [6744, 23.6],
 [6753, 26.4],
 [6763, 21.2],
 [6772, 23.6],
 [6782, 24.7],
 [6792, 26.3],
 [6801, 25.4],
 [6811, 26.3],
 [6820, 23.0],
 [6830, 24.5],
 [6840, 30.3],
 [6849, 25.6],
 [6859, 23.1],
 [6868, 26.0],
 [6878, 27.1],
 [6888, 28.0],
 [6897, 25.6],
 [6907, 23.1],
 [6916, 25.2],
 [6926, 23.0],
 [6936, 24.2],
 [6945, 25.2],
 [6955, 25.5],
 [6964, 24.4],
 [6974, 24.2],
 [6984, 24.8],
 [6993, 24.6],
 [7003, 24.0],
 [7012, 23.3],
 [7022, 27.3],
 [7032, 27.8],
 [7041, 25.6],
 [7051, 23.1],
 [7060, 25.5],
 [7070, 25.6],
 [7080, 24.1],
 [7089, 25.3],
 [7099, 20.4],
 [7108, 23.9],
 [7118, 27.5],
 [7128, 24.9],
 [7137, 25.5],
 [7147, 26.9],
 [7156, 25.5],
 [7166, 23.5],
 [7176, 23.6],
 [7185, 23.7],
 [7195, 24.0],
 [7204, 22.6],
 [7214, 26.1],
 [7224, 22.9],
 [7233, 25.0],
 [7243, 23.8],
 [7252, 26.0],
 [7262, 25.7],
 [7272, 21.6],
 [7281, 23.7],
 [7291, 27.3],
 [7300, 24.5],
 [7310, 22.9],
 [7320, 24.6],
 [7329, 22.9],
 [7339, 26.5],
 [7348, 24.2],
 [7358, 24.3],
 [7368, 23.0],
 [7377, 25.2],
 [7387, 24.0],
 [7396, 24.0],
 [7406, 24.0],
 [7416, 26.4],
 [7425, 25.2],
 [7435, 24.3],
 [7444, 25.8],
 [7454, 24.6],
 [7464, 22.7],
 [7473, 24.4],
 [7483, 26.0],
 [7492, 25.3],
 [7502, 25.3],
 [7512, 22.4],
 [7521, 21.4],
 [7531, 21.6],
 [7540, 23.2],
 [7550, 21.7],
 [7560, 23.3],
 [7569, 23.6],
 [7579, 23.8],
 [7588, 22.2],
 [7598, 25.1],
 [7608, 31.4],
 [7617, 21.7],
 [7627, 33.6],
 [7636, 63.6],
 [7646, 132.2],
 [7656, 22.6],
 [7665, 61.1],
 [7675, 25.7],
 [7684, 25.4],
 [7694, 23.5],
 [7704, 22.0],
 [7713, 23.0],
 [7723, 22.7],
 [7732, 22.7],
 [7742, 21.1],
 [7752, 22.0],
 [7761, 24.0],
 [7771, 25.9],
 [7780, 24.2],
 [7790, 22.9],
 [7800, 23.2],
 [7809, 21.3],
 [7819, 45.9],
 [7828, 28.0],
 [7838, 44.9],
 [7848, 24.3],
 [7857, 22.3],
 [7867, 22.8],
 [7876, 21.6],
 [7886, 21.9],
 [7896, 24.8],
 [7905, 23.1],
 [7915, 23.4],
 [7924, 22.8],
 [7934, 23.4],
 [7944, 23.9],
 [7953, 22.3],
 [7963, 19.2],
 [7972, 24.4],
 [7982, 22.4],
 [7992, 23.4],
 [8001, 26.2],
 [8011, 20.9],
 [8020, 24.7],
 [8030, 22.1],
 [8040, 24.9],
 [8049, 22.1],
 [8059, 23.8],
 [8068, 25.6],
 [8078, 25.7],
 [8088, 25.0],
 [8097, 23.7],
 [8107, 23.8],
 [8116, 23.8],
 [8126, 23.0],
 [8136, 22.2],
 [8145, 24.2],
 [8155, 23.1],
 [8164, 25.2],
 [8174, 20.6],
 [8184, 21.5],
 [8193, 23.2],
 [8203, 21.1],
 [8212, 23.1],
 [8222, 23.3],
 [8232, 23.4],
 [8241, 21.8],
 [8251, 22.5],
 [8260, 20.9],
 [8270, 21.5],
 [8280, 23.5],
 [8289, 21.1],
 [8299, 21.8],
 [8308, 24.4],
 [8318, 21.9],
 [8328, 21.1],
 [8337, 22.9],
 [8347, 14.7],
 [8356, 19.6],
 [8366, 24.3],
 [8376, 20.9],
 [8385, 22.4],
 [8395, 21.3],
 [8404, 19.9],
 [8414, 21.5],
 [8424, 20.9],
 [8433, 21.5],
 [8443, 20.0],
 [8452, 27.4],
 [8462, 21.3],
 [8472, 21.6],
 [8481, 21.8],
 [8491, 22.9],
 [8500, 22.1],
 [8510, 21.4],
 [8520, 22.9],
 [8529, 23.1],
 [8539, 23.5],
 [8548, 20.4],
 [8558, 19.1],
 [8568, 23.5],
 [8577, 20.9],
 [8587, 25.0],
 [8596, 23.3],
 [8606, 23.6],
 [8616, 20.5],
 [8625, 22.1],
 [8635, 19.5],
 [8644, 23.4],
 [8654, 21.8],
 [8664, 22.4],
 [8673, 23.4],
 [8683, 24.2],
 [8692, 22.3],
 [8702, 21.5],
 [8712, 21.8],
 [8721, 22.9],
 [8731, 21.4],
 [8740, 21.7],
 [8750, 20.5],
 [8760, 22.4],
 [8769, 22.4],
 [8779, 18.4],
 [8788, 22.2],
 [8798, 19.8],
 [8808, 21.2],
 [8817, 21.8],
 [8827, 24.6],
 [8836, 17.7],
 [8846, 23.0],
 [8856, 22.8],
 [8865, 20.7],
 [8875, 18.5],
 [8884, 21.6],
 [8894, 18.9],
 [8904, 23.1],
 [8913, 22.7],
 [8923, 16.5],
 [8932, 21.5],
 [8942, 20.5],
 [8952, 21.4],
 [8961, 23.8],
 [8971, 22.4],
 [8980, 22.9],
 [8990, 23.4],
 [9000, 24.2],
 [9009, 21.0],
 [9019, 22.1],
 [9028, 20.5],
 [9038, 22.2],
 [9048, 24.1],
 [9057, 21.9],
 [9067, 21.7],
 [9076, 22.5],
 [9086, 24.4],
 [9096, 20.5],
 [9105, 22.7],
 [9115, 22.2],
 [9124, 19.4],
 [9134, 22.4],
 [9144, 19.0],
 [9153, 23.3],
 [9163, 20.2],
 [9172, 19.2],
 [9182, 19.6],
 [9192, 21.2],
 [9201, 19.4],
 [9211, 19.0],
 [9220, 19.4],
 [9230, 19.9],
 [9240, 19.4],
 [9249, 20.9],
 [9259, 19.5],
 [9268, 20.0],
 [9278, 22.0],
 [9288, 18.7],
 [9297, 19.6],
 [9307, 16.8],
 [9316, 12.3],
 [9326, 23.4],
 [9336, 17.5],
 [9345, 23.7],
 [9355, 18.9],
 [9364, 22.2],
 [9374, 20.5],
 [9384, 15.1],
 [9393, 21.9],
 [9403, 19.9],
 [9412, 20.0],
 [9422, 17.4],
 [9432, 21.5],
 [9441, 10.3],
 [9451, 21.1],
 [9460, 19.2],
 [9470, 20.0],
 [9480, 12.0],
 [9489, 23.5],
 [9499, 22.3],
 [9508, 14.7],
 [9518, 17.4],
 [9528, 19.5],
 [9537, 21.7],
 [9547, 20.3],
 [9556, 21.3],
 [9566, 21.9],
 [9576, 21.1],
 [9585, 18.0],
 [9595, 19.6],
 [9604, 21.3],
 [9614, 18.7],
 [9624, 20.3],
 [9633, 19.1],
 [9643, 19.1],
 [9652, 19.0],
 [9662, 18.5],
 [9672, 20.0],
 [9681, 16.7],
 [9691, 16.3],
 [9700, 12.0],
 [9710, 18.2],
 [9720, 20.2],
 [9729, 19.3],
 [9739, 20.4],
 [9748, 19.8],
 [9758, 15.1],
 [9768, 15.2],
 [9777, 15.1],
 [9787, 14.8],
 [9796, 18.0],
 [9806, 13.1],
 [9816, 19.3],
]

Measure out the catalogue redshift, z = 0.164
